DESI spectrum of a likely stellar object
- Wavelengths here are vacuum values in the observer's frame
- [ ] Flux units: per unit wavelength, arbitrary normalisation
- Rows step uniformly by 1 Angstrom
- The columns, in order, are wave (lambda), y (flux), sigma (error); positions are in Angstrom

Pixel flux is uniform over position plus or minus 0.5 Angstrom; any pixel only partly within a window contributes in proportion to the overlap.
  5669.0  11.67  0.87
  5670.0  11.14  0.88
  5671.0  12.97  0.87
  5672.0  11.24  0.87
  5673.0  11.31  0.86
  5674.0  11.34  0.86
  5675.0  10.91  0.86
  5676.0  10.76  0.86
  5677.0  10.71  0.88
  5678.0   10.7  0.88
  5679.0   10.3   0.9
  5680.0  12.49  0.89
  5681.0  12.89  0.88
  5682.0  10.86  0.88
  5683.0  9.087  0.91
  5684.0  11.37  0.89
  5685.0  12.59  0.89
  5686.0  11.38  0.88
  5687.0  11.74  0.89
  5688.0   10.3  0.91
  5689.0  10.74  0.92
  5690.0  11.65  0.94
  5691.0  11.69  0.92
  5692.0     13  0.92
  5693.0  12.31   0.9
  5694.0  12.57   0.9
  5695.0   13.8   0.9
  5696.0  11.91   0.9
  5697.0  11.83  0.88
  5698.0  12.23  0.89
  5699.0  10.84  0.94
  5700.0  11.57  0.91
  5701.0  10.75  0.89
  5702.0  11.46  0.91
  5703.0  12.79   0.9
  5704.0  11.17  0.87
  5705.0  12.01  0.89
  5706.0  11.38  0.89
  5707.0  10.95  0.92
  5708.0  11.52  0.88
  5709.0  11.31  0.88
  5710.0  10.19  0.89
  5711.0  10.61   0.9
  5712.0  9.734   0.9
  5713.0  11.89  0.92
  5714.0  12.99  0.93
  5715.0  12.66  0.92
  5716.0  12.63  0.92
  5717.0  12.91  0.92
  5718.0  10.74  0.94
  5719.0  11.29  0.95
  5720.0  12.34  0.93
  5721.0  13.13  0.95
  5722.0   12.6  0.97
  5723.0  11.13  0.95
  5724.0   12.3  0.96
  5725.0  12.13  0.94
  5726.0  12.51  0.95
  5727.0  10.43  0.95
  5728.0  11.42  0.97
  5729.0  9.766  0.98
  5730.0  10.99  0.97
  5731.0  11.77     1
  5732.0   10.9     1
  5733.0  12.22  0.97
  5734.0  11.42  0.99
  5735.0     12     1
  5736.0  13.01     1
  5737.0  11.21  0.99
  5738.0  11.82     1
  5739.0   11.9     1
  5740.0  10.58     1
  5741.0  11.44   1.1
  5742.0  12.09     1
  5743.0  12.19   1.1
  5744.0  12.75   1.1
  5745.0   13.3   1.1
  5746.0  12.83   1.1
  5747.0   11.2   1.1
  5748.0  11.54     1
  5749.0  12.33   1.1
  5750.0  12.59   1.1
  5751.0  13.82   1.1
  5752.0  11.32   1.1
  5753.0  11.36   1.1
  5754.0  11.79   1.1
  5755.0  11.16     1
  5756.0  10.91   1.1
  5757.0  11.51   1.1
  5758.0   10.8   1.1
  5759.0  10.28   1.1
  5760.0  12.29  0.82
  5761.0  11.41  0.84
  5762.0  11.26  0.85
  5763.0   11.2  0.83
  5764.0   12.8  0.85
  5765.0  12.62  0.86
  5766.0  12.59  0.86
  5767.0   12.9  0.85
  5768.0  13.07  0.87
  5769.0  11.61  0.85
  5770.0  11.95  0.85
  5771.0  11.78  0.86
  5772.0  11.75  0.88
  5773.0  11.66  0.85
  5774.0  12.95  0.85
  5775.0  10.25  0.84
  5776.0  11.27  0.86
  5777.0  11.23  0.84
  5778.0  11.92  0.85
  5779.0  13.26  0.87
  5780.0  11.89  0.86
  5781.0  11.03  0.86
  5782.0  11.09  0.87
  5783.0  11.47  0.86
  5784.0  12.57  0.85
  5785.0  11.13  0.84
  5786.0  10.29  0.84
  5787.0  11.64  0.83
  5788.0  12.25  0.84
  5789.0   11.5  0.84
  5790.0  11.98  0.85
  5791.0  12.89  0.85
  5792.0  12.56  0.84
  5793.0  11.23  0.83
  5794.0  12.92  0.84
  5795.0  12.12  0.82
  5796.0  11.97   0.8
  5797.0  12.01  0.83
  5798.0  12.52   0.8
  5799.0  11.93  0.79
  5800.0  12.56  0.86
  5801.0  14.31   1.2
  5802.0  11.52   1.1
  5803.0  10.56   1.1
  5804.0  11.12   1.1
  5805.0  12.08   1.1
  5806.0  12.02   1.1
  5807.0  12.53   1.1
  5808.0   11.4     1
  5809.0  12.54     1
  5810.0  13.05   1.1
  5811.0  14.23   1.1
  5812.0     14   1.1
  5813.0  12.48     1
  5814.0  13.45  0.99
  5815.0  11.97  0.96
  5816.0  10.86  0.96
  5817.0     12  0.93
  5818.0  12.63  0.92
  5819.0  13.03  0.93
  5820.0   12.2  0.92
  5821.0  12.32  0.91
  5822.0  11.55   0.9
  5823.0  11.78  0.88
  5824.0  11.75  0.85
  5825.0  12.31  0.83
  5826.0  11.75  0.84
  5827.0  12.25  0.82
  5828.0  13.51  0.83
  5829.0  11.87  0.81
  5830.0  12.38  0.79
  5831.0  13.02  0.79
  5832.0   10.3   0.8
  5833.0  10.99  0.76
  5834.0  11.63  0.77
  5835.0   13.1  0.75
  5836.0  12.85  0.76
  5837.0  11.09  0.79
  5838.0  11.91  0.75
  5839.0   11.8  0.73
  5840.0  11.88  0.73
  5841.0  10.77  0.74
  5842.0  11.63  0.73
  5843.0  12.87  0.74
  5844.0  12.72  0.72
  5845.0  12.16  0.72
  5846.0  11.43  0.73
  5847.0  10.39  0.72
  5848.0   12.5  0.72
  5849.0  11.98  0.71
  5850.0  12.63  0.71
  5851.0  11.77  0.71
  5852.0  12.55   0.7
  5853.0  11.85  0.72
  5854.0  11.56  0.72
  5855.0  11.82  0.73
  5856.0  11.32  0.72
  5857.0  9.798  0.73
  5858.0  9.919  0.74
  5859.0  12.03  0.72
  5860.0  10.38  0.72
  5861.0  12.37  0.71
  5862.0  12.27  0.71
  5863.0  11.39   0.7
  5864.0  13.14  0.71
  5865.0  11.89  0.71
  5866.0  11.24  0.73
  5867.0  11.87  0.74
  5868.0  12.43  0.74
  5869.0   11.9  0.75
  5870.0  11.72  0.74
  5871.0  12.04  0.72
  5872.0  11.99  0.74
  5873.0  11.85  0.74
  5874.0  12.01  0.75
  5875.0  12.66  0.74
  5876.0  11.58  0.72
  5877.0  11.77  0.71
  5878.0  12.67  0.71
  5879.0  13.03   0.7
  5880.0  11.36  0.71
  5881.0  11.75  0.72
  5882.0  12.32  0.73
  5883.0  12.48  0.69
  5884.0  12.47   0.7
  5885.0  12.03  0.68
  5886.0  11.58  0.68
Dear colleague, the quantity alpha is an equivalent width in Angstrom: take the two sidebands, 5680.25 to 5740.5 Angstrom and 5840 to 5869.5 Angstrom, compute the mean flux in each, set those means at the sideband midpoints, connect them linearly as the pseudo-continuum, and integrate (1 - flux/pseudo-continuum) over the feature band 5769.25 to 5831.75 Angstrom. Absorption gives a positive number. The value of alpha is -2.0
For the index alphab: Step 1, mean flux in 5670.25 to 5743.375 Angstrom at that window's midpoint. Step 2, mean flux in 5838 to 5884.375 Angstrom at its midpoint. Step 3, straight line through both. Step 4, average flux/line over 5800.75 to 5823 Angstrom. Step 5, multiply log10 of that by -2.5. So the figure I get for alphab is -0.05 mag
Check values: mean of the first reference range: 11.6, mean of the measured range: 12.3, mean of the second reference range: 11.9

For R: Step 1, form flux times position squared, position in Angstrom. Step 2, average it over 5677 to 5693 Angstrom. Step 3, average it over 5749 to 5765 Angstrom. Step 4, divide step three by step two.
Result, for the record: 1.05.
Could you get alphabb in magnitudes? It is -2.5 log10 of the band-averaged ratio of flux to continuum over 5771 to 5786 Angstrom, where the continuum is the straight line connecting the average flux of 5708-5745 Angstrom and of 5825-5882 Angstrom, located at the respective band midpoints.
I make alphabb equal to 0.01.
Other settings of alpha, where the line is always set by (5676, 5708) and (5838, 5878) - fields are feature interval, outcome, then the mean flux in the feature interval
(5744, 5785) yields -0.68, 11.9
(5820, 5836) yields -0.41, 12.1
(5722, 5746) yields -0.25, 11.7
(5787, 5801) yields -0.63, 12.2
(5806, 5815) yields -0.86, 12.9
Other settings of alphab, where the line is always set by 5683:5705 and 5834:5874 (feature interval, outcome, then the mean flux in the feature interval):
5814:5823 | -0.03 mag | 12.1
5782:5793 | 0.00 mag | 11.8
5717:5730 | 0.01 mag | 11.7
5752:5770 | 0.00 mag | 11.7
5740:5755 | -0.03 mag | 12.1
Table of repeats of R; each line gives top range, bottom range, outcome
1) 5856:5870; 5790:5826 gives 0.96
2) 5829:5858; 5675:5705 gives 1.07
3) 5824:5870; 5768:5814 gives 1.00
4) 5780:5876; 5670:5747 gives 1.07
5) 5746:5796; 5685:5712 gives 1.05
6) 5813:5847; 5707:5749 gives 1.06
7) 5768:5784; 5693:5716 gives 1.03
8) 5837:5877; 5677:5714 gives 1.08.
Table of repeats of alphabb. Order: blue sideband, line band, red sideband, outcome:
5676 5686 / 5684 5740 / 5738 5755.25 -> -0.01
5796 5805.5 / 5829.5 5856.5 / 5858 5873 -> 0.00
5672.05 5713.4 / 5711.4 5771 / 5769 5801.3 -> -0.02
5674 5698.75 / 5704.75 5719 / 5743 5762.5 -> 0.01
